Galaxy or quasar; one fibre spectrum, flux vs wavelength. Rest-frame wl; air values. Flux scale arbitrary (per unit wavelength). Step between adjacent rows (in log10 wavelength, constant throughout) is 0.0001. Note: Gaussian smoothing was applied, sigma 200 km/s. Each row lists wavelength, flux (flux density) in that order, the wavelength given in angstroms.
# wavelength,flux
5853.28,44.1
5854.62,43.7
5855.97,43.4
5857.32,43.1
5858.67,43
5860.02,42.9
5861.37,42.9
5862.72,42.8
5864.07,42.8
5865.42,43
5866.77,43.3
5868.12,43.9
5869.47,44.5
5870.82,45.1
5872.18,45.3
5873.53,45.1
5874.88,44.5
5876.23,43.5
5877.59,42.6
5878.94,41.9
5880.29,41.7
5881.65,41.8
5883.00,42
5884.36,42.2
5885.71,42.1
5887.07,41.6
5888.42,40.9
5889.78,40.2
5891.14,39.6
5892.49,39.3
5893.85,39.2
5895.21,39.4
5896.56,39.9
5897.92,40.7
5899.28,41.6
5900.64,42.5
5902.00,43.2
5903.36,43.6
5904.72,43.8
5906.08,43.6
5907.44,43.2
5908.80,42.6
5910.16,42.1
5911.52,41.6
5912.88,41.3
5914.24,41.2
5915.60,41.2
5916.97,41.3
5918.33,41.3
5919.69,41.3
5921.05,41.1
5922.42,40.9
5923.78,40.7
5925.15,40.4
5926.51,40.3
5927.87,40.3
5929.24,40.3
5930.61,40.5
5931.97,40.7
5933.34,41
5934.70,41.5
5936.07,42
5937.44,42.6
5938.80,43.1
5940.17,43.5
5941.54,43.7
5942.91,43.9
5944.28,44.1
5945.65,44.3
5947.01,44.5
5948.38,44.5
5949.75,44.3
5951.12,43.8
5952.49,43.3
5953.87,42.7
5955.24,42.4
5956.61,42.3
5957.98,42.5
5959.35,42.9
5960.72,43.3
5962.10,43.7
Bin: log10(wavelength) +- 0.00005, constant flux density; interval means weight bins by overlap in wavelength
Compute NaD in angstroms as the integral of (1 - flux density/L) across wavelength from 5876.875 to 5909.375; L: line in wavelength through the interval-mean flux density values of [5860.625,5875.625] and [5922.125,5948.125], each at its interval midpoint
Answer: 1.2 angstroms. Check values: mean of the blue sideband 43.9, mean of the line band 41.6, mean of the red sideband 42.1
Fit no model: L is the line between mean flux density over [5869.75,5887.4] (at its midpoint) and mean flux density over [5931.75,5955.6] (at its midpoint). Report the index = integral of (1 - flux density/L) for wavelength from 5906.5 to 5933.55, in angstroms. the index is 1.2 angstroms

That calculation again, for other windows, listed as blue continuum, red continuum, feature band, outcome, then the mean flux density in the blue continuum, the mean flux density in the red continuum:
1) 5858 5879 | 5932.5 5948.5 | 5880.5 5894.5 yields 0.8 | 43.6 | 43.2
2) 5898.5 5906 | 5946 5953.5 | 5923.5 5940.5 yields 0.9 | 42.9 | 44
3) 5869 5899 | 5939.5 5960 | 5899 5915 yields 0.0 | 41.9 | 43.5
